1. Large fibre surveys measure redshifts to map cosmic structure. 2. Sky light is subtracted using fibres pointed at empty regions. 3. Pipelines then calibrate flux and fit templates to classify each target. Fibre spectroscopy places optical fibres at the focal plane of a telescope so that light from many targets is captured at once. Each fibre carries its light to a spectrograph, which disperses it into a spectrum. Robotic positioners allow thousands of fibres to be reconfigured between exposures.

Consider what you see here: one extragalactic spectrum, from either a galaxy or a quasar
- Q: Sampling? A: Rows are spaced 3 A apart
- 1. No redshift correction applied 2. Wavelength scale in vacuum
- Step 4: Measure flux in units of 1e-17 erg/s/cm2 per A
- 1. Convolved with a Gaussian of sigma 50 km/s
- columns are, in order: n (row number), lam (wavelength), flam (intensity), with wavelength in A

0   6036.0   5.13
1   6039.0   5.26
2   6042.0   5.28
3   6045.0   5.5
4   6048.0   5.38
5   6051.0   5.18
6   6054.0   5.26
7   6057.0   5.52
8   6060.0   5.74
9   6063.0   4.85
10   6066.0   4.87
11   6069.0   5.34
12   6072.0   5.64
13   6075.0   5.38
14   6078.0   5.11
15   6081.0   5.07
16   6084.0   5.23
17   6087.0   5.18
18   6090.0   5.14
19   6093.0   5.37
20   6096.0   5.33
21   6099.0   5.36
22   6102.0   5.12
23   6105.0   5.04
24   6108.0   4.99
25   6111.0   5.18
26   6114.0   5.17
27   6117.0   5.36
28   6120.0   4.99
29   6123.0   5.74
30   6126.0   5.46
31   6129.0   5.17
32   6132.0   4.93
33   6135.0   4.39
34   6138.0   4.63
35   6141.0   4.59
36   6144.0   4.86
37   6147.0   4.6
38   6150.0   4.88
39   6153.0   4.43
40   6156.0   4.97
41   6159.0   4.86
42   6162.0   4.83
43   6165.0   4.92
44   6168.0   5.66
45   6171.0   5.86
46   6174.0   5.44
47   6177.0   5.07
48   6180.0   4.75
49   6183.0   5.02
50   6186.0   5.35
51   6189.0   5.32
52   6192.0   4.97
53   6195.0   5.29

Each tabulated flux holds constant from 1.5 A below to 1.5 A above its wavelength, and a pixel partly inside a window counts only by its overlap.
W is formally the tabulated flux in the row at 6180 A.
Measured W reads 4.75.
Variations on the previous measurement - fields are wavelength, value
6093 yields 5.37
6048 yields 5.38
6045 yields 5.5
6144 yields 4.86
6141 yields 4.59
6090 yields 5.14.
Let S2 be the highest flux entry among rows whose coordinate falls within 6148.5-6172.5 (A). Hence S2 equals 5.86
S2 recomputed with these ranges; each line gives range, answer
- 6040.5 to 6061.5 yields 5.74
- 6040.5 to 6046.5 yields 5.5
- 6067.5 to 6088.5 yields 5.64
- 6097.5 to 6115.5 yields 5.36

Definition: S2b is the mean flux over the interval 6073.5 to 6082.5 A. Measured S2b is 5.19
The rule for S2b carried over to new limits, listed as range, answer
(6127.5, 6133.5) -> 5.05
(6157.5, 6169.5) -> 5.07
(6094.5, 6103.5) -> 5.27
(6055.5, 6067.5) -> 5.25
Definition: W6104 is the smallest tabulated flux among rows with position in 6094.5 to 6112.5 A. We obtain 4.99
